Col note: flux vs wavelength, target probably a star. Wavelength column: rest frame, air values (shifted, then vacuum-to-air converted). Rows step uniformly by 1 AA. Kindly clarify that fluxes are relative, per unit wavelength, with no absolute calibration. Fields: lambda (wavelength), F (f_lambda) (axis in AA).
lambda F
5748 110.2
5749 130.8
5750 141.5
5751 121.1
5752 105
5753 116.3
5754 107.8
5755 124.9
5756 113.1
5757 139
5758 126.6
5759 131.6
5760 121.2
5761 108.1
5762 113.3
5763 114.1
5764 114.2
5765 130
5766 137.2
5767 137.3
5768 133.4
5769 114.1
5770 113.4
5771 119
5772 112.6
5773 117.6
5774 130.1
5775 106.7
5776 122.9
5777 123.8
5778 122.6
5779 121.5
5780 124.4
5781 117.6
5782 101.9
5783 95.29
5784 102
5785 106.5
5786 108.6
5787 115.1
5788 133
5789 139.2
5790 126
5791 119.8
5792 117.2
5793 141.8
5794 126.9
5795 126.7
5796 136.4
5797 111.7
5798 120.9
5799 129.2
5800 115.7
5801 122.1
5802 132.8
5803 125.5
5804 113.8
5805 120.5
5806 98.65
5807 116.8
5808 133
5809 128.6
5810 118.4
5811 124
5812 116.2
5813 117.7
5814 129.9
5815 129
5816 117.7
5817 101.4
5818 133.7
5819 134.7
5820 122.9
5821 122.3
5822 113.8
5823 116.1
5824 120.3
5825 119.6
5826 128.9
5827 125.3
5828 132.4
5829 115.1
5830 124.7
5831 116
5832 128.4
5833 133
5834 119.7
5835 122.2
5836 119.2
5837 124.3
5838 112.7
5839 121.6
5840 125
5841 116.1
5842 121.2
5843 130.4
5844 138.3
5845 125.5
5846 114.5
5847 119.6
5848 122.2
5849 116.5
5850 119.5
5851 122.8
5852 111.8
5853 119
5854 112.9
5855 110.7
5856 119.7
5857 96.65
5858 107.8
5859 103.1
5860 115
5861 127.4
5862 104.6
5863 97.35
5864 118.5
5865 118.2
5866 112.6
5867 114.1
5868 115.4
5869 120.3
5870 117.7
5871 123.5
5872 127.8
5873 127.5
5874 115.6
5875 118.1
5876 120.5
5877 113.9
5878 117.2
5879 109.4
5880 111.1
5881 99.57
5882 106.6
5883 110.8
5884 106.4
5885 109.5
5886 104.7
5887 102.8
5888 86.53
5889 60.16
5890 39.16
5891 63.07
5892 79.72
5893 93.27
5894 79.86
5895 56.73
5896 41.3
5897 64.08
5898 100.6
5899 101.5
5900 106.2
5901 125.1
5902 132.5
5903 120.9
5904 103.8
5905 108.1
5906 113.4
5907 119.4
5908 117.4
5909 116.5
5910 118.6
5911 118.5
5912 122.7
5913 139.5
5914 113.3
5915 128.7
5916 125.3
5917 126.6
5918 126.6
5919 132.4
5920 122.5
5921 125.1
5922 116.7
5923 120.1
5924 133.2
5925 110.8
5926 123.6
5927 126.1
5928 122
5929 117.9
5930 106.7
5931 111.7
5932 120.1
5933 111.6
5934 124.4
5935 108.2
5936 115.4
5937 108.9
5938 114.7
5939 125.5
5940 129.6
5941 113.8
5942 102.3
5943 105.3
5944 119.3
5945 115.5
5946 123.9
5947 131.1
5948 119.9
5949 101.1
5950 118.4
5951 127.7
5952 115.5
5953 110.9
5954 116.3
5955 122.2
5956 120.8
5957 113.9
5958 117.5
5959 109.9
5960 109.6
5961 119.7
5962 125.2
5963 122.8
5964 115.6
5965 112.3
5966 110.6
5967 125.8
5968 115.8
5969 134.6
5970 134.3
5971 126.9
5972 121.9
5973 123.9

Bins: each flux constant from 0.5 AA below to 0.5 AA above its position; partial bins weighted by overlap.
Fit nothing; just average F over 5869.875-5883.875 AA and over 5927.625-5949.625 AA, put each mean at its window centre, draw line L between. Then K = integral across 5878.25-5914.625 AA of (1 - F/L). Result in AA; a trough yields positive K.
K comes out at 4.79 AA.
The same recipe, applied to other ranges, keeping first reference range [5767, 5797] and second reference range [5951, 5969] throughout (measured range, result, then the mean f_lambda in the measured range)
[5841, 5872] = 0.6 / 117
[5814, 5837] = -0.6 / 123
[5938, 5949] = 0.0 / 118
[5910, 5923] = -0.7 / 124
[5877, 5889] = 1.4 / 104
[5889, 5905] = 4.2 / 87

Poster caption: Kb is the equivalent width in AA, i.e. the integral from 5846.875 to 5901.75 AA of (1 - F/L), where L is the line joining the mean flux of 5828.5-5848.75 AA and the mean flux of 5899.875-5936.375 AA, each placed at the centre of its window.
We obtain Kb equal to 7.5 AA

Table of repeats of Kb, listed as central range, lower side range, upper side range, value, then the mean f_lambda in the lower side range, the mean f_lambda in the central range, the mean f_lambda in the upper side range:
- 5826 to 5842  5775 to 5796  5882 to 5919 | -1.4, 120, 123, 103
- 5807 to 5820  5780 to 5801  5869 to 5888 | -0.6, 120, 123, 113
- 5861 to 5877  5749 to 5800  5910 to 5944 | 0.4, 121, 117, 120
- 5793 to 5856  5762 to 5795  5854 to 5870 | -3.3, 120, 122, 112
